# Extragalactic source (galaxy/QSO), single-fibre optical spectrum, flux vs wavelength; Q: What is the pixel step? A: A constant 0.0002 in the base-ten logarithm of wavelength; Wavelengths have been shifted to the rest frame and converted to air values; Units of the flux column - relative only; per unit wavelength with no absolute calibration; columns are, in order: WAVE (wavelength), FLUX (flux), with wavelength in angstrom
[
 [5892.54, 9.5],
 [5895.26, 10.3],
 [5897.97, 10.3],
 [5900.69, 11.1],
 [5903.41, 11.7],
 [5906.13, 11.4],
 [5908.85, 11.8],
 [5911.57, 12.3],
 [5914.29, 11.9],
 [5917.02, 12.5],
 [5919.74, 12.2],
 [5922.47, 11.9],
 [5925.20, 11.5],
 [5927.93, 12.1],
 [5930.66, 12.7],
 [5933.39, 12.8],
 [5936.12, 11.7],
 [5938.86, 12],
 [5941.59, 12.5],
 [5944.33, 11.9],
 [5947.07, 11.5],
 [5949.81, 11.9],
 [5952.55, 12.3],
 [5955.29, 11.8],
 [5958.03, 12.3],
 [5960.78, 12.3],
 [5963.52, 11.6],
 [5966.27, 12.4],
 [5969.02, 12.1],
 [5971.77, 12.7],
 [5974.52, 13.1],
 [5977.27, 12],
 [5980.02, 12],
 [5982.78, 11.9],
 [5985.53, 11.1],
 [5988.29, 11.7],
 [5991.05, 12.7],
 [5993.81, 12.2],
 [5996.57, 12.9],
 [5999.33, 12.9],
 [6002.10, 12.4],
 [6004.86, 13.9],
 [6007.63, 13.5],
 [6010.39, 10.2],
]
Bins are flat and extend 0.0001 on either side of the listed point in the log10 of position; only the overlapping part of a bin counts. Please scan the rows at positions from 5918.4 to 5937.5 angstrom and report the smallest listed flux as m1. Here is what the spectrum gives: 11.5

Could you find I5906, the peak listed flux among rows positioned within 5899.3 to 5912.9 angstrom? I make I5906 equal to 12.3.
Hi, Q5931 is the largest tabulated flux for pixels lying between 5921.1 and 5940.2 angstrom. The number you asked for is 12.8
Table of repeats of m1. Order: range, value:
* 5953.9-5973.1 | 11.6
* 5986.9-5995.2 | 11.7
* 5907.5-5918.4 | 11.8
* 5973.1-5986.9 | 11.1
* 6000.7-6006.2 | 12.4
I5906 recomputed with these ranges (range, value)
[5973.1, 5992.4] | 13.1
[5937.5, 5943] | 12.5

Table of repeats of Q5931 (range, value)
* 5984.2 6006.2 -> 13.9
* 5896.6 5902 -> 11.1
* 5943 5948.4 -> 11.9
